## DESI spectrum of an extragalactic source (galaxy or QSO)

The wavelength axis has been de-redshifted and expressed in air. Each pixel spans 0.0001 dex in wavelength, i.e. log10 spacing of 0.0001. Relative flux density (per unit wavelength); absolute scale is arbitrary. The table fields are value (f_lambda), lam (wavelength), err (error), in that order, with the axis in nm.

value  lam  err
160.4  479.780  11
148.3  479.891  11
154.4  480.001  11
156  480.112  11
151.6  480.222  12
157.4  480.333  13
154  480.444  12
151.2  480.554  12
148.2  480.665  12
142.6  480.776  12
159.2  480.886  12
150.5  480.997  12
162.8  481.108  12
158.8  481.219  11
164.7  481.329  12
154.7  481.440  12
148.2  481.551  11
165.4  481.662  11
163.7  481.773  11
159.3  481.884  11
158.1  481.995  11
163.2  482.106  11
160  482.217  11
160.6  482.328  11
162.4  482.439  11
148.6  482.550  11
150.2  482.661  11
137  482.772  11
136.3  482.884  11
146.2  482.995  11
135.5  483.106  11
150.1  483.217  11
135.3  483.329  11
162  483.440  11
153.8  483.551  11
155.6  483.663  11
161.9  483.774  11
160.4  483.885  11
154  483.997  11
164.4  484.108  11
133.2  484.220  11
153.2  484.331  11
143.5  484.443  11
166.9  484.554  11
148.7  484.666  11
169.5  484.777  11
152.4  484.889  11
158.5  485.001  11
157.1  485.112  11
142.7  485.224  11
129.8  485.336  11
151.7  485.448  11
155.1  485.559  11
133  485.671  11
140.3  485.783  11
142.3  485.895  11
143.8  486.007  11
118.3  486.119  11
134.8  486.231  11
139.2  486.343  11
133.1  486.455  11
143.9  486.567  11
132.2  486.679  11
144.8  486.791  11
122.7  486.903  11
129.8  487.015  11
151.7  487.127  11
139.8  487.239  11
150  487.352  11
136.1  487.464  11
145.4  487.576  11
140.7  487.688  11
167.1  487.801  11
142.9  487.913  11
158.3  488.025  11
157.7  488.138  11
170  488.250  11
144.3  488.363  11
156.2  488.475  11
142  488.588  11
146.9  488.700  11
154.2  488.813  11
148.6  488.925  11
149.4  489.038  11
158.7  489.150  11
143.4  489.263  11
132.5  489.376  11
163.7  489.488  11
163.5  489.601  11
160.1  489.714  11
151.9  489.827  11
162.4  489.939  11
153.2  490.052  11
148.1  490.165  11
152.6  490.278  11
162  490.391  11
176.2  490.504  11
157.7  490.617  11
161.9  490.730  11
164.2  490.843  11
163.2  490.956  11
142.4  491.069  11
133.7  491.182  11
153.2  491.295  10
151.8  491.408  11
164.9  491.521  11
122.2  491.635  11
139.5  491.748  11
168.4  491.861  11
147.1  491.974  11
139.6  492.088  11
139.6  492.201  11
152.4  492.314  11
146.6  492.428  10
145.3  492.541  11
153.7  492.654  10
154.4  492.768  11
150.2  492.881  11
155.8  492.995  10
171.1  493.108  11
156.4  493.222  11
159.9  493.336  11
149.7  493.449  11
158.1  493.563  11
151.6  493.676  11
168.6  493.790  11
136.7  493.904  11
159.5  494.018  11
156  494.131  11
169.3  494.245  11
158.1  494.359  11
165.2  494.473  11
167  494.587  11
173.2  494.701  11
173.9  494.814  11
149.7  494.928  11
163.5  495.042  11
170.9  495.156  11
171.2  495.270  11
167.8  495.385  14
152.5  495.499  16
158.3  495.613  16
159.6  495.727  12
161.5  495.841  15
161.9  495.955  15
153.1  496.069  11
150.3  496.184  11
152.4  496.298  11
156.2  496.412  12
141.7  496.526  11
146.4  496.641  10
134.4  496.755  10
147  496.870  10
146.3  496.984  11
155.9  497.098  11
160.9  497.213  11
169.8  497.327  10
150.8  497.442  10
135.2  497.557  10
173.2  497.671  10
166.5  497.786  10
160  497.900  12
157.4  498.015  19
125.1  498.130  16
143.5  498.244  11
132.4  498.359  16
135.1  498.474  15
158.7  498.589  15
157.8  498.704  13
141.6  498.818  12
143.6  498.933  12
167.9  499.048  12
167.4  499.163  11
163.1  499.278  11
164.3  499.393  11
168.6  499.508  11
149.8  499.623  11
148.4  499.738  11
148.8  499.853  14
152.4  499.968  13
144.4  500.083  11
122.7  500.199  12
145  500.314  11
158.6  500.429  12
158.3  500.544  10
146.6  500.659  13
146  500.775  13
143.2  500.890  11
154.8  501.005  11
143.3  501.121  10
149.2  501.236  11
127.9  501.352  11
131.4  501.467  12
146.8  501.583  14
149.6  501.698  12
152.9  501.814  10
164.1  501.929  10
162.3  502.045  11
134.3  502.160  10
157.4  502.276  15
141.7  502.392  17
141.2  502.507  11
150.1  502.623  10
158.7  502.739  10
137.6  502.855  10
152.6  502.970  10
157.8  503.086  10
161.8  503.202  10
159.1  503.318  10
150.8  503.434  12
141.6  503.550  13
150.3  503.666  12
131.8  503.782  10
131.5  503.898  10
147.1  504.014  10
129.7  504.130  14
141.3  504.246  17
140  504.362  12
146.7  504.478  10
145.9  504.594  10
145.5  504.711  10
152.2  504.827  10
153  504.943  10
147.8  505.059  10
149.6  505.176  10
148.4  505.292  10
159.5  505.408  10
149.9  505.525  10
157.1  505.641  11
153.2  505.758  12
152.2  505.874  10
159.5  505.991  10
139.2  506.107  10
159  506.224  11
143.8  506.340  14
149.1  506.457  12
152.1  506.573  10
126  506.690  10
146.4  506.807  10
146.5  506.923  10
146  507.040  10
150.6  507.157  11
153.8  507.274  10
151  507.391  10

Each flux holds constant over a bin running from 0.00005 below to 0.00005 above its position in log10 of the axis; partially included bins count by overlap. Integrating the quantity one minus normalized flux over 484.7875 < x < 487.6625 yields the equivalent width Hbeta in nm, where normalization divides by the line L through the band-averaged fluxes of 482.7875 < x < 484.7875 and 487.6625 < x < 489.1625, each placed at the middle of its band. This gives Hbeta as 0.20 nm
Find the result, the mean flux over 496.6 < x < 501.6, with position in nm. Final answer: 150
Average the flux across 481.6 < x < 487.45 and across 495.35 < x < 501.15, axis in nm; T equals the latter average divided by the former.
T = 1.0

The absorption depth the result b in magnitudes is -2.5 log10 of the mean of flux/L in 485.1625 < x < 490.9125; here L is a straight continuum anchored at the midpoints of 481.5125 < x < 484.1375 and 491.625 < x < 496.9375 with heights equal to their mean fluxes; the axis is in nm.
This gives 0.05 mag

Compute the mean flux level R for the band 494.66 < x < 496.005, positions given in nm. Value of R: 164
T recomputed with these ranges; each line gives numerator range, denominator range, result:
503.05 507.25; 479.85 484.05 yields 0.96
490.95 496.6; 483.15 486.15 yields 1.04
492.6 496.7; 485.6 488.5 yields 1.11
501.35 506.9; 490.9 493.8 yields 0.98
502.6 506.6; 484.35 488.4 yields 1.02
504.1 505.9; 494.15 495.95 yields 0.91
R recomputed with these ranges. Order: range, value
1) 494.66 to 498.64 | 155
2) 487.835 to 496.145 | 156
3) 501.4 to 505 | 147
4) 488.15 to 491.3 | 154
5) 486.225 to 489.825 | 147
